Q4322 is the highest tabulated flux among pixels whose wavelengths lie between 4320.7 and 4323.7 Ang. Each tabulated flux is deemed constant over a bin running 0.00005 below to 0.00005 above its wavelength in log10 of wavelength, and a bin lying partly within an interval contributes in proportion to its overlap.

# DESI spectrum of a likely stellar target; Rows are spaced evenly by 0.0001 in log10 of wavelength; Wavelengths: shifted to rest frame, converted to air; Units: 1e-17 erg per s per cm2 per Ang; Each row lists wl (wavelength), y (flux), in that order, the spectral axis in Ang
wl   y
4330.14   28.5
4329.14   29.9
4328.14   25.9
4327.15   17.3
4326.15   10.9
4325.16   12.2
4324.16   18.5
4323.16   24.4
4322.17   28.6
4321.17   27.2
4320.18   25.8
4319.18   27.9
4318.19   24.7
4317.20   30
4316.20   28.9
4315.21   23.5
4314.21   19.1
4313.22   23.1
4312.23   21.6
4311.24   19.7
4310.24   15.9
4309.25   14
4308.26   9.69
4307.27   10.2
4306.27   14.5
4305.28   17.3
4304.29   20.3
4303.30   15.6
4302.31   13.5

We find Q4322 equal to 28.6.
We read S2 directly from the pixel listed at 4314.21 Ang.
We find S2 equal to 19.1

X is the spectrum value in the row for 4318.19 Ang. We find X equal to 24.7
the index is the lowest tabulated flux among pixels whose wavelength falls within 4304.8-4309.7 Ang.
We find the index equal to 9.69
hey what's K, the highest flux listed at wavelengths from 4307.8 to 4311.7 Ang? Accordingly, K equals 19.7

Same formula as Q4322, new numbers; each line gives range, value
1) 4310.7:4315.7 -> 23.5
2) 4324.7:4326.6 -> 12.2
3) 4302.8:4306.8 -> 20.3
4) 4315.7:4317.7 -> 30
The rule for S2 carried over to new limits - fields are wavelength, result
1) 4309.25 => 14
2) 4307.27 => 10.2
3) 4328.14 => 25.9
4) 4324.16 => 18.5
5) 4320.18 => 25.8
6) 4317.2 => 30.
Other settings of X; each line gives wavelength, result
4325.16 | 12.2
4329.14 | 29.9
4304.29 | 20.3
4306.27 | 14.5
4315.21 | 23.5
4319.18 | 27.9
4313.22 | 23.1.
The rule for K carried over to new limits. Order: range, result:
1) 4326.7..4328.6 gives 25.9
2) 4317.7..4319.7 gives 27.9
